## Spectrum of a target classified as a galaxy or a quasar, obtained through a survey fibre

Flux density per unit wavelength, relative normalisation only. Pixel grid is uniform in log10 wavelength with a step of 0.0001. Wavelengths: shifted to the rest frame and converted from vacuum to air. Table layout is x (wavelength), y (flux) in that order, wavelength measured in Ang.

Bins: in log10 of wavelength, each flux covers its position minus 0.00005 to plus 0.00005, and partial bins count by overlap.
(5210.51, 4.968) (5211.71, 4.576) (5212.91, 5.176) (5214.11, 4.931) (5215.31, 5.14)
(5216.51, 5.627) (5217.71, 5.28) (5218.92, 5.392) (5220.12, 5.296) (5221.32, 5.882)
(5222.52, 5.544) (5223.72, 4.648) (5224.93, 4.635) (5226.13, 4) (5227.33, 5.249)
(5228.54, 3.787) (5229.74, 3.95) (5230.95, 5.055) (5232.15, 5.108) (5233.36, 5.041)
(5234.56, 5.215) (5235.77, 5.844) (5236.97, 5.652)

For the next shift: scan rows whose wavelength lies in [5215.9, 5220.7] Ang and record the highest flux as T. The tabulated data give 5.627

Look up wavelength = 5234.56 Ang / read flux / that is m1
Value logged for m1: 5.215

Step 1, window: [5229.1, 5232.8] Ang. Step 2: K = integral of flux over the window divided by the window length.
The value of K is 4.7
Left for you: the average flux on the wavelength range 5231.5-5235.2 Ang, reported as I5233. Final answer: 5.13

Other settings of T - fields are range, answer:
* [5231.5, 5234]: 5.108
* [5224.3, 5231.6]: 5.249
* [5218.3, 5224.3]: 5.882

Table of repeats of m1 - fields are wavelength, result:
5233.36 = 5.041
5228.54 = 3.787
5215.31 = 5.14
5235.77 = 5.844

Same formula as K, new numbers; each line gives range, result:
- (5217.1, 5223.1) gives 5.48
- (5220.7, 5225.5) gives 5.18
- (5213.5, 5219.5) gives 5.27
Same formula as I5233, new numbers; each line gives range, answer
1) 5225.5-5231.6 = 4.42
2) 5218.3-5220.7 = 5.33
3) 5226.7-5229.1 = 4.52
